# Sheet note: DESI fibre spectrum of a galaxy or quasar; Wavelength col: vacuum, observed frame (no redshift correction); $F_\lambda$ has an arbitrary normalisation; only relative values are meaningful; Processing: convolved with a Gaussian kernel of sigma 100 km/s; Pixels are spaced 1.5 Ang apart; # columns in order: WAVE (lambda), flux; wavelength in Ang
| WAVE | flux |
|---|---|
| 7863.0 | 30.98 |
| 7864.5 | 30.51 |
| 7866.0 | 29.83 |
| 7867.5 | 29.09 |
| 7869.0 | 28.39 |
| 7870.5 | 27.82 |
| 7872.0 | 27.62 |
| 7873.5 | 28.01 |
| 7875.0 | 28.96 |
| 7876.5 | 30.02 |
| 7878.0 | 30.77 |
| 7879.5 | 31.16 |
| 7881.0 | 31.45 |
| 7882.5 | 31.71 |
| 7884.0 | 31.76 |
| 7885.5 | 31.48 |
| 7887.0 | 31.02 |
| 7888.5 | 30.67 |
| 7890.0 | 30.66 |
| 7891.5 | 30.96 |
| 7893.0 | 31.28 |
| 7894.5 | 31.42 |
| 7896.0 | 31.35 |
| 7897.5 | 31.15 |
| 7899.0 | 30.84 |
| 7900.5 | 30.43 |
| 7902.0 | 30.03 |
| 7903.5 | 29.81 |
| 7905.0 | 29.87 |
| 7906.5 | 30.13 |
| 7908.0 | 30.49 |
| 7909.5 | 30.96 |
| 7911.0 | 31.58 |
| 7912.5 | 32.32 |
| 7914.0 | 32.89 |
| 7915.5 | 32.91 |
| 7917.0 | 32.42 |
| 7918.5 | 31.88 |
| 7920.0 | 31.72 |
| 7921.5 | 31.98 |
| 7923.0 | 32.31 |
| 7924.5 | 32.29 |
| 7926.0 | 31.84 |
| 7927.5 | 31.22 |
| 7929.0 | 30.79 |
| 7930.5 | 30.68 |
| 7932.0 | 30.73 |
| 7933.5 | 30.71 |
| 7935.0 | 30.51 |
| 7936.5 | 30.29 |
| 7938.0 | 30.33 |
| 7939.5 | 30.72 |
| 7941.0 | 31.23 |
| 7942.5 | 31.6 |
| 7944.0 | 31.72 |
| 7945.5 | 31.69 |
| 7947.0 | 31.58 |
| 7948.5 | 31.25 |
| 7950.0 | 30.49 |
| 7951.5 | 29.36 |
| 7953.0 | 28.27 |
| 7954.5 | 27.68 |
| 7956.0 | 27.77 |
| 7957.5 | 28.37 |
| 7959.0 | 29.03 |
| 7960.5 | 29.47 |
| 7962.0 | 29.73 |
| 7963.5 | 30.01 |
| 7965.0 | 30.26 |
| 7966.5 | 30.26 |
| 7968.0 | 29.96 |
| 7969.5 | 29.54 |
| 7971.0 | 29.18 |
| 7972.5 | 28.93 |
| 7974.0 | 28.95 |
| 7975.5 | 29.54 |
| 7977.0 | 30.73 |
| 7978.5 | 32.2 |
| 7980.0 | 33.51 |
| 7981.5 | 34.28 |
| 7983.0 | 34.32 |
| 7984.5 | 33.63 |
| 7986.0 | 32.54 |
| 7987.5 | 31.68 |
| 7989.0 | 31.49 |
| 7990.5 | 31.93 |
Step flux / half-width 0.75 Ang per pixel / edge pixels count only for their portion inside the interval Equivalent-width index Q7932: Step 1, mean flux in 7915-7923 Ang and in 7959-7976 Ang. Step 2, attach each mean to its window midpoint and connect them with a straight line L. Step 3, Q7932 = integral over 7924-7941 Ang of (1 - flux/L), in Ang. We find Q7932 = 0.3 Ang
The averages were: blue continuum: 32.2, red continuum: 29.6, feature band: 30.9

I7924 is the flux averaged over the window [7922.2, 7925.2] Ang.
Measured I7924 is 32.3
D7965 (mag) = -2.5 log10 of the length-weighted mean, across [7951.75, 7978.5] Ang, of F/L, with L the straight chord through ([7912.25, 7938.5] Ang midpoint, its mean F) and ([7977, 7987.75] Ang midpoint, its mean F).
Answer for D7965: 0.11 mag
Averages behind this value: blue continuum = 31.5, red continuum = 33.1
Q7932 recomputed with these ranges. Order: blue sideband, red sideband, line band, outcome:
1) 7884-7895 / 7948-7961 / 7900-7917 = -0.34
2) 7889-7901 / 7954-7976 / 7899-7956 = -1.41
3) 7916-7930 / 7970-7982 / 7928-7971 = 1.63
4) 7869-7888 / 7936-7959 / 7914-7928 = -0.94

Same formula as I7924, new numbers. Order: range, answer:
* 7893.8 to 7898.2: 31.3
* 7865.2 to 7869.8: 29.1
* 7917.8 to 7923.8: 32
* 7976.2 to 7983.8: 33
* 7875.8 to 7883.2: 31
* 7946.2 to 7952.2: 30.7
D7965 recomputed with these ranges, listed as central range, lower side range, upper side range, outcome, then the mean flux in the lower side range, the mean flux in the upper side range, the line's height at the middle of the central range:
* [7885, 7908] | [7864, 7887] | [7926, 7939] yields -0.02 mag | 29.9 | 30.7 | 30.2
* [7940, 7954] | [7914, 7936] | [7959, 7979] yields 0.00 mag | 31.6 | 29.8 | 30.7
